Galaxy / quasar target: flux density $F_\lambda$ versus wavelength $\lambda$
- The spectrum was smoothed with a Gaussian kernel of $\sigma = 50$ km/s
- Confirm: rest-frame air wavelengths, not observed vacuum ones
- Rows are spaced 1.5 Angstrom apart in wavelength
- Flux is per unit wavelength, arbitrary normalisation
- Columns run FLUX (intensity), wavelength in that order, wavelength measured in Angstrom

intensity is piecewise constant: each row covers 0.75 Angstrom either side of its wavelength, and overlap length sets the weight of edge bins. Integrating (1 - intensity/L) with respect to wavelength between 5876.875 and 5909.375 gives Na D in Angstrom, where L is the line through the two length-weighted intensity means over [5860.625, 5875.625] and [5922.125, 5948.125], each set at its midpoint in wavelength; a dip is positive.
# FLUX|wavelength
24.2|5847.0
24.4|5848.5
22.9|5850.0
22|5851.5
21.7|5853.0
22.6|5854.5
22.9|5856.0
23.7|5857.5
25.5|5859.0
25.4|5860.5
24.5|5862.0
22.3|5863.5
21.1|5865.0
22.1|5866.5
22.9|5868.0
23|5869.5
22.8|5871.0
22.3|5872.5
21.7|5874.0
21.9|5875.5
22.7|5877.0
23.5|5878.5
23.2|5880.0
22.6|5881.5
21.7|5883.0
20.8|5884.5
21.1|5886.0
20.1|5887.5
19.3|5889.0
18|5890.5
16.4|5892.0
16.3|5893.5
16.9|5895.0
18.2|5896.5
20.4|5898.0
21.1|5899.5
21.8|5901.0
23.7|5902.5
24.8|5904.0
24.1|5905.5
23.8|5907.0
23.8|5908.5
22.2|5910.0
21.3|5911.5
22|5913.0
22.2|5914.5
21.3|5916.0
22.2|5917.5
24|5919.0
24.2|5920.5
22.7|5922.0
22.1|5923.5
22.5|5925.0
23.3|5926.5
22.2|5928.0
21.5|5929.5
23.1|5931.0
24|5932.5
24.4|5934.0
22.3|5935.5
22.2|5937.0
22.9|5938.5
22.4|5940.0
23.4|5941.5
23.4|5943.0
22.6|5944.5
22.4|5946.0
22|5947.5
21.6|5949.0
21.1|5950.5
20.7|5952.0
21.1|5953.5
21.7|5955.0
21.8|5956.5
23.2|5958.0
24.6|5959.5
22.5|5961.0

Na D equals 2.27 Angstrom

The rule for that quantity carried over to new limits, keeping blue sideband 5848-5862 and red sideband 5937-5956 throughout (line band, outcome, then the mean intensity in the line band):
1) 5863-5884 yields 0.7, 22.4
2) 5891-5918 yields 1.8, 21.2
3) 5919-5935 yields -0.5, 23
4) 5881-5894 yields 1.9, 19.6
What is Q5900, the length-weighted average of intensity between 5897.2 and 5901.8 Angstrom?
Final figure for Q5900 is 21.1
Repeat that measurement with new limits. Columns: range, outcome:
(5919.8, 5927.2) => 22.9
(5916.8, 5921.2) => 23.5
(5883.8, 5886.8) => 20.9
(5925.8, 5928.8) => 22.7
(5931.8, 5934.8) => 24.2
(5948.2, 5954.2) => 21.1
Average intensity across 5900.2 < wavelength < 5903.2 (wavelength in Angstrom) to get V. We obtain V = 22.7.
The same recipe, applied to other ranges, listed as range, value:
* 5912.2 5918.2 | 21.9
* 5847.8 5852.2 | 23.1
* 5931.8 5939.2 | 23.2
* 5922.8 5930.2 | 22.3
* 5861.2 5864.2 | 23.5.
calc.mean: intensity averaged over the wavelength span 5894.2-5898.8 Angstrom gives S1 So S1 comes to 18.5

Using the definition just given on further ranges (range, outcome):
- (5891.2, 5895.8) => 16.6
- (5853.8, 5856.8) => 22.8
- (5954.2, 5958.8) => 22.2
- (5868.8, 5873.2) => 22.7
